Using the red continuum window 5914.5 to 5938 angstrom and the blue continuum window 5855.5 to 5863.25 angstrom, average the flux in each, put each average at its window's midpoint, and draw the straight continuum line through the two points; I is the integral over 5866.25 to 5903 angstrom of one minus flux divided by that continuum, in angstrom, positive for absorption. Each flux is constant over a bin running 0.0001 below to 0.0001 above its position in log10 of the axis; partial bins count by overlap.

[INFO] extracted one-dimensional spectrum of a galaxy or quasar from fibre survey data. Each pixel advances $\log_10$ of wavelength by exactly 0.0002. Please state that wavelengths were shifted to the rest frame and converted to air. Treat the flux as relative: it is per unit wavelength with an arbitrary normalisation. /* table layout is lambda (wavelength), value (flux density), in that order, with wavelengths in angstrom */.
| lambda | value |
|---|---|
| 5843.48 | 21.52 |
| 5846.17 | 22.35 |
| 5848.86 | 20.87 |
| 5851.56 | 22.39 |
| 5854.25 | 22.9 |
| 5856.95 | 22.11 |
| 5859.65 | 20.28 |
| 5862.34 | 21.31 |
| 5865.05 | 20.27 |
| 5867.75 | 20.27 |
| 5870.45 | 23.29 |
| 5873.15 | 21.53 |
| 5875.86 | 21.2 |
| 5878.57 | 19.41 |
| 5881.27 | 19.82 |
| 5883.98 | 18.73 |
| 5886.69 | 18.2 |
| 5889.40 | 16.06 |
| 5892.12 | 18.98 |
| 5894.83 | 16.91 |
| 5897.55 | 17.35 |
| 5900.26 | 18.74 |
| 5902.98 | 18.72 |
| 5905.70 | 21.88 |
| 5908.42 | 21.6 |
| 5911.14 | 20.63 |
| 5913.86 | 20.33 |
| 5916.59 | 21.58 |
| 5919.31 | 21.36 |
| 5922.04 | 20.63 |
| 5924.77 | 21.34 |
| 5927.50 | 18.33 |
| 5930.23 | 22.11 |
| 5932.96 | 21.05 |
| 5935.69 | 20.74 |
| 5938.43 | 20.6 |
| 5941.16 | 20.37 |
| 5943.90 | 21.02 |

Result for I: 3.2 angstrom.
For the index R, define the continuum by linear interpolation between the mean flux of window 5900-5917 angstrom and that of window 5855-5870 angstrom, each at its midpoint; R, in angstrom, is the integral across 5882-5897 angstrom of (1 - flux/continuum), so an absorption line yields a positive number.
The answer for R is 2.1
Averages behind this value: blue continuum 21.1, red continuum 20.5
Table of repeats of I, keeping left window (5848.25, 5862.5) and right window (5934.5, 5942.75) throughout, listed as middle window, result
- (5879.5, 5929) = 3.6 angstrom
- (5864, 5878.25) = 0.2 angstrom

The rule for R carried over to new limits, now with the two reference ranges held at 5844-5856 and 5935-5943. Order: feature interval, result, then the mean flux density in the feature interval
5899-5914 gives 0.6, 20.3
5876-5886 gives 1.0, 19.5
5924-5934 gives 0.0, 20.7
